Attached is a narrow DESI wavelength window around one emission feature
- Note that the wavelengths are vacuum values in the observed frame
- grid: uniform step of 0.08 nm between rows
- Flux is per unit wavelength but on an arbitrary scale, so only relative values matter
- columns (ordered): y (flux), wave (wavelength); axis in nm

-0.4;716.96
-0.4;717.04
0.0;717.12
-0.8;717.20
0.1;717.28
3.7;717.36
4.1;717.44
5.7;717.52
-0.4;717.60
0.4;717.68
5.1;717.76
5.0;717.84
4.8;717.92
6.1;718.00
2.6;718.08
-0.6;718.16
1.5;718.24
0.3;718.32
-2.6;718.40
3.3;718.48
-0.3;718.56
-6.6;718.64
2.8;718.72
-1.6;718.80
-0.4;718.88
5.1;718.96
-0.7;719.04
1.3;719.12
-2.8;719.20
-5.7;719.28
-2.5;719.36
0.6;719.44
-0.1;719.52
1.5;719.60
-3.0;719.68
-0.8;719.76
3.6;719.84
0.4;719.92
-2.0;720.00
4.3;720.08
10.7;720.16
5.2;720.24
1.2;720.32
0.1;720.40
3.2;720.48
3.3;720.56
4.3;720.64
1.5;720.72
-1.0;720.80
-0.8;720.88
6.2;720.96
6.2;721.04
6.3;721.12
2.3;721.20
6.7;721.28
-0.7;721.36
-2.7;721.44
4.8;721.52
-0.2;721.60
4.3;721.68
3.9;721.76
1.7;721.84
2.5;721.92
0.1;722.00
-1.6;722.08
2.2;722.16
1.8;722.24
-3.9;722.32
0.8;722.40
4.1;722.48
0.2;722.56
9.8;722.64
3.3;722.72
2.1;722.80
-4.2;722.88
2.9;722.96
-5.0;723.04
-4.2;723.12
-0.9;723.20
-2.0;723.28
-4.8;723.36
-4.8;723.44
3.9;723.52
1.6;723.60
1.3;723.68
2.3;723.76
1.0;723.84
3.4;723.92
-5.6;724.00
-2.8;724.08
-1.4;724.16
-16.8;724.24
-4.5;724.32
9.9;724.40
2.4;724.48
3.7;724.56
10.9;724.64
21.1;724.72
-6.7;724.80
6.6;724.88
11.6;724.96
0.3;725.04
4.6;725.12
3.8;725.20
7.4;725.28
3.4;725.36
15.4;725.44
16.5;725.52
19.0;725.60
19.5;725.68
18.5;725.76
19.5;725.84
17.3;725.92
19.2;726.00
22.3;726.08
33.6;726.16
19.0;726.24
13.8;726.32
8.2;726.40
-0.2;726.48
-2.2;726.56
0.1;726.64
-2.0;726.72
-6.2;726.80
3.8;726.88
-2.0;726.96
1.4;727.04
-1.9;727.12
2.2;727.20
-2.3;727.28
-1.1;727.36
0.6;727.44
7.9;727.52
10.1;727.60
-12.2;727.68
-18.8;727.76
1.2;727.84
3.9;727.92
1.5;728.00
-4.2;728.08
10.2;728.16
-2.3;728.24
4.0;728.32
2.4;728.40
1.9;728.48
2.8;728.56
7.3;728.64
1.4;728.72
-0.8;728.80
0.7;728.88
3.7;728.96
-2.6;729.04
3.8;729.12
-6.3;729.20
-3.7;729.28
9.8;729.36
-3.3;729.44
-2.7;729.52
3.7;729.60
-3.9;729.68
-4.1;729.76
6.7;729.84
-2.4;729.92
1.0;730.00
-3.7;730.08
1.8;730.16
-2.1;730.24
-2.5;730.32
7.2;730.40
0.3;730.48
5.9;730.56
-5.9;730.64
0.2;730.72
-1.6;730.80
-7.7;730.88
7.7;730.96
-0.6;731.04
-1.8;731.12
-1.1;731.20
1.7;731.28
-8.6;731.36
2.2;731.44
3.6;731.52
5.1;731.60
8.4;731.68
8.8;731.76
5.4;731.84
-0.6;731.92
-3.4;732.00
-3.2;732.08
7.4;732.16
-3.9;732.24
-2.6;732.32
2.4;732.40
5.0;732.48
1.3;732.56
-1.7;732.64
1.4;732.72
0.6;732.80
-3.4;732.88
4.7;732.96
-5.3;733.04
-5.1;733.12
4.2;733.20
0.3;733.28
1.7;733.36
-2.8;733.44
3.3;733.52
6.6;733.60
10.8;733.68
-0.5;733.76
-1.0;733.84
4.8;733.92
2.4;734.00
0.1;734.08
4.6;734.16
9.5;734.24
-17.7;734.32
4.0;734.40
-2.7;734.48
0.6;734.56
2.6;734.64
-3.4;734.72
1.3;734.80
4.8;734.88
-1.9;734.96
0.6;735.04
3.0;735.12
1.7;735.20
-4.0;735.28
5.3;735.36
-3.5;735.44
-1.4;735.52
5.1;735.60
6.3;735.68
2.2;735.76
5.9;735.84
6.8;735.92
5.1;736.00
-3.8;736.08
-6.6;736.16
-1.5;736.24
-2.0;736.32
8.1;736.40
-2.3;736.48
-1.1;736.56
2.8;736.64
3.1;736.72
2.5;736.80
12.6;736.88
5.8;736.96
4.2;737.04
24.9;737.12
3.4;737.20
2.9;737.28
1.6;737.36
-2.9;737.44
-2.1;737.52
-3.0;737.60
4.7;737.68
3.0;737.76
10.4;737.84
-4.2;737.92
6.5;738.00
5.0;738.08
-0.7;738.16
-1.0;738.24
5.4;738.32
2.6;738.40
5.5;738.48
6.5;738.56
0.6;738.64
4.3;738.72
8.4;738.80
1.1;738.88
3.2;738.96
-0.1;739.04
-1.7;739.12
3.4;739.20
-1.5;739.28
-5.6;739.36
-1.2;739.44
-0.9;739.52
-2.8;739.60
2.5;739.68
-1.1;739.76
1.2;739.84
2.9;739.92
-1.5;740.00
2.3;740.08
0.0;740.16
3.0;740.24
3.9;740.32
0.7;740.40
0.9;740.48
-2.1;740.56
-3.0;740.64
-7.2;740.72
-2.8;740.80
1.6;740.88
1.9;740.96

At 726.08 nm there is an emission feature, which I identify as [O II]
